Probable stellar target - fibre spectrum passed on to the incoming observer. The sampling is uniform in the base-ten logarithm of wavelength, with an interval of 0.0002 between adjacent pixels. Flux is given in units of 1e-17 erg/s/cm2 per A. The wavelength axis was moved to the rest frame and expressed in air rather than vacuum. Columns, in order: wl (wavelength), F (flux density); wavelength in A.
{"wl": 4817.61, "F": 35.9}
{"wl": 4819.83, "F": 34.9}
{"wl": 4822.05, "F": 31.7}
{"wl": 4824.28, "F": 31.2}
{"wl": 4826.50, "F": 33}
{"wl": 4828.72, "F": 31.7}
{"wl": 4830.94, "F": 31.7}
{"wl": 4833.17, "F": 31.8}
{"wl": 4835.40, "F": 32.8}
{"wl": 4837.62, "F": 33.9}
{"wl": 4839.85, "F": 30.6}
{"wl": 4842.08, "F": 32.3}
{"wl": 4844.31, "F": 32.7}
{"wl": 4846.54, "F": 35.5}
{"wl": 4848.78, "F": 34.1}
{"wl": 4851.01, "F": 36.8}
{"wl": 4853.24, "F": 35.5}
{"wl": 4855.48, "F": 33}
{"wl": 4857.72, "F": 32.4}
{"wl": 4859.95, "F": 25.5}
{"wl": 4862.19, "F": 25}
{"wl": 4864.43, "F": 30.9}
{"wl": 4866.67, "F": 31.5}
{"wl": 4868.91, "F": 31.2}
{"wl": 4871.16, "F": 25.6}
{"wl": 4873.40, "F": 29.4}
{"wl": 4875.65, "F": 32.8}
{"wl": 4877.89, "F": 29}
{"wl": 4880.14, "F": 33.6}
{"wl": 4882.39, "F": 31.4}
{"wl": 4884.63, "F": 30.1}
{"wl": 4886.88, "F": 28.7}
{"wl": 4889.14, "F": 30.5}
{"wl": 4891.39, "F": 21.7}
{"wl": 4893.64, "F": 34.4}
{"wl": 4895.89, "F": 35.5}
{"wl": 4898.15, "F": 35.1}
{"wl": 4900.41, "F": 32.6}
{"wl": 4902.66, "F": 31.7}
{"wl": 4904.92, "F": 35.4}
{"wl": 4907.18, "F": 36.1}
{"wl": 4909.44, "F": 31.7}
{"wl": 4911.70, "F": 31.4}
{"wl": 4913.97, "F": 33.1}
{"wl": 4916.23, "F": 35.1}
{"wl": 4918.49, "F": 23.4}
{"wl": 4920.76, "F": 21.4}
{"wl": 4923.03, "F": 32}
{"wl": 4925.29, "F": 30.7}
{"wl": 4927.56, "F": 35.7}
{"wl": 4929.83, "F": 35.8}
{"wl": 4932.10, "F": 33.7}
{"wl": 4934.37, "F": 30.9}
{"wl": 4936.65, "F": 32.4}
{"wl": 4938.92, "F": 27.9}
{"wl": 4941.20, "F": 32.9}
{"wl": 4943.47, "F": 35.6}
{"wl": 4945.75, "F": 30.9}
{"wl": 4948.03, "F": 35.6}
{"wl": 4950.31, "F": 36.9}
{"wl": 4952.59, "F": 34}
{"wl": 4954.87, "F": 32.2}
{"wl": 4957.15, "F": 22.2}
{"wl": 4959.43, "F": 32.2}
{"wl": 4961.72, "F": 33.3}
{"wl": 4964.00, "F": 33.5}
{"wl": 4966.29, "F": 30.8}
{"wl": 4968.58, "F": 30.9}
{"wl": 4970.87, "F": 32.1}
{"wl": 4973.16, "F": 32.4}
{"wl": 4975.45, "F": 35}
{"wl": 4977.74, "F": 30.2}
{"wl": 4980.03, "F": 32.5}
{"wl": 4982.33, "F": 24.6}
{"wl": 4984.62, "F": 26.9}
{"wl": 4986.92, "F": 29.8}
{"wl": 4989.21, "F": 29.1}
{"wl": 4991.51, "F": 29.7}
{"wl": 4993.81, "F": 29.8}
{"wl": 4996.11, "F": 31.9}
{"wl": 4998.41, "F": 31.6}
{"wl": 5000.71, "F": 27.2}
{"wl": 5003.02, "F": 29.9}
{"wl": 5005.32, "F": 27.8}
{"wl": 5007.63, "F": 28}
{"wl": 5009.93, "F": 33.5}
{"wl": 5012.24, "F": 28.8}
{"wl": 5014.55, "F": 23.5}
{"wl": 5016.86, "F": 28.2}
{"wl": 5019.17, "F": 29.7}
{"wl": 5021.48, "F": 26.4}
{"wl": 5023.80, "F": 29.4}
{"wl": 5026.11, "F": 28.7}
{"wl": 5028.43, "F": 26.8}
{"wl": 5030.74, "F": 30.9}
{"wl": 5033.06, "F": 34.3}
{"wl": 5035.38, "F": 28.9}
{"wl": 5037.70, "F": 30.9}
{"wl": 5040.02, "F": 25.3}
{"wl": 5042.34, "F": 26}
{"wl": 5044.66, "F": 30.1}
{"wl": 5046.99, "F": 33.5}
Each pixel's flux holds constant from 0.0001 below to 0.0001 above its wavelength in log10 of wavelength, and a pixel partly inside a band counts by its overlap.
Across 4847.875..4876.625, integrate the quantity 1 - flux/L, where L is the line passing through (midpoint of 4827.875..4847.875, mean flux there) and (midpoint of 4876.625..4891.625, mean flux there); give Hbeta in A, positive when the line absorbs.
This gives 0.1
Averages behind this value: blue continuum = 32.6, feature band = 31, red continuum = 29.8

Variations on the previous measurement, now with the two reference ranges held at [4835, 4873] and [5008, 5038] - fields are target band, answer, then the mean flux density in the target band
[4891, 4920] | -1.2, 32.2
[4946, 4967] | -1.5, 32.3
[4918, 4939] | -0.1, 30.7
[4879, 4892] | 0.7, 29.6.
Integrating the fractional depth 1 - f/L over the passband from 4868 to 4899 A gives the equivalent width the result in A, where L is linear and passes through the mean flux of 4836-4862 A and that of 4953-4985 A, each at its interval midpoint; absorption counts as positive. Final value 1.5 A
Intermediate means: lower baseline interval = 32.7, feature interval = 30.6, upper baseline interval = 30.8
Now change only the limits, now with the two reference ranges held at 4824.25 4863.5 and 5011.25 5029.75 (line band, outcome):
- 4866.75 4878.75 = 0.65 A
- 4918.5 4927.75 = 0.49 A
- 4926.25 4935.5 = -1.22 A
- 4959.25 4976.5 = -2.07 A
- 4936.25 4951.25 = -1.77 A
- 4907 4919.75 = -0.39 A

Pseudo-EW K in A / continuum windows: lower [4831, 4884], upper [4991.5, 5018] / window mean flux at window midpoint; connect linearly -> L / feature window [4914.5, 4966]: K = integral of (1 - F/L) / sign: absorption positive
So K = -2.62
